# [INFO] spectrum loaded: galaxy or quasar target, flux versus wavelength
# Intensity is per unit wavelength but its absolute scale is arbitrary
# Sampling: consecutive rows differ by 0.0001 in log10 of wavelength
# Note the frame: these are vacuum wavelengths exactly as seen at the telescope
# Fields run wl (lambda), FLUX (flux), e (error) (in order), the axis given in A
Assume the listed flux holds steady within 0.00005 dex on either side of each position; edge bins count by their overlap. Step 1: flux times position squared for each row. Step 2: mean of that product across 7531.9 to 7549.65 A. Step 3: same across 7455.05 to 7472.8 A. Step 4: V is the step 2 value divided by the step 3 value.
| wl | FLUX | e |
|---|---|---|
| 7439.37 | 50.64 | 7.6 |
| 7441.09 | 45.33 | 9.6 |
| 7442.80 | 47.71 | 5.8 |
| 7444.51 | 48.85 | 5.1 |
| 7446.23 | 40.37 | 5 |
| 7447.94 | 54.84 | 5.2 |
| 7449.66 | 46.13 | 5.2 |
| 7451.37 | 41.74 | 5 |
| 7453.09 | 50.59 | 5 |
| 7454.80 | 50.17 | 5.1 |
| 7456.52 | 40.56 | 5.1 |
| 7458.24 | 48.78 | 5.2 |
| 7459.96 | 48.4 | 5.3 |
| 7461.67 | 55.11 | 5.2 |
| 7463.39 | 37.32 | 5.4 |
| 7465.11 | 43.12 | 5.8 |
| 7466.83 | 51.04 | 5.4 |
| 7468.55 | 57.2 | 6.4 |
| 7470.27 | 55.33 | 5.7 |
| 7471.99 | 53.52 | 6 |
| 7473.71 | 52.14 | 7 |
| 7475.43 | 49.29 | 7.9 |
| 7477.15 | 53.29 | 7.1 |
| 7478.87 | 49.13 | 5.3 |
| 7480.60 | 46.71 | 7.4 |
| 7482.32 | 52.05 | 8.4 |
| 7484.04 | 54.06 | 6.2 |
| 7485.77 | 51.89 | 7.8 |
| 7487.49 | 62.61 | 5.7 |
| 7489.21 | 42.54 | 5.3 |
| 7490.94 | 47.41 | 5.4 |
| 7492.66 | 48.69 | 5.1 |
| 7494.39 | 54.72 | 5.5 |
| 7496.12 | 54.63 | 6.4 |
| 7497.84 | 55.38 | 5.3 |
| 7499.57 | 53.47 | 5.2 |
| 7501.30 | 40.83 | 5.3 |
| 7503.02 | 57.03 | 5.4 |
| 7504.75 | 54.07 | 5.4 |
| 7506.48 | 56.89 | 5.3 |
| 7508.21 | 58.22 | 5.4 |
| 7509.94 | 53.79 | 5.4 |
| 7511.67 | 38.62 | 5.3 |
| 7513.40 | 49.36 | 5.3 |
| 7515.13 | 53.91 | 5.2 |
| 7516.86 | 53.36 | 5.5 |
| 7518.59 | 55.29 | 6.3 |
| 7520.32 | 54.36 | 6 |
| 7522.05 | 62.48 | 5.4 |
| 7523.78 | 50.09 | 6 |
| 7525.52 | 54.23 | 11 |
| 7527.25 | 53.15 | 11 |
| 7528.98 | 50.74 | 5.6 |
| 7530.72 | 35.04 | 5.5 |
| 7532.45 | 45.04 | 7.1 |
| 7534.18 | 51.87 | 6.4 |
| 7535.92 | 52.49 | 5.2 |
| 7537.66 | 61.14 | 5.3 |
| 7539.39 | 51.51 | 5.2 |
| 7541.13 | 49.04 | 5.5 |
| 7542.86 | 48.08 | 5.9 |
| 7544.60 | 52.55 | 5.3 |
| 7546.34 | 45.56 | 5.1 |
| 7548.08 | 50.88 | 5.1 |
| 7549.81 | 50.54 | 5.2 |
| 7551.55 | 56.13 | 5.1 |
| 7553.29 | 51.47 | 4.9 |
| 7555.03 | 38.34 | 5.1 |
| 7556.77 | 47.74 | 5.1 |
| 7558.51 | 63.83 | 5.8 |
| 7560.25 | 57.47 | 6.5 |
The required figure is 1.1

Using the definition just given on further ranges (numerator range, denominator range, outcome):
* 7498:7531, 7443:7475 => 1.09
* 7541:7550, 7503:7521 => 0.94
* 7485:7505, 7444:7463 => 1.10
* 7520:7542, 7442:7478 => 1.08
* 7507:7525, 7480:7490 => 1.03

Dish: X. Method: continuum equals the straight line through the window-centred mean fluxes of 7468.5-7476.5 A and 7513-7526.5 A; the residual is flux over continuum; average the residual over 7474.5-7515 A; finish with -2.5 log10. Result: 0.04 mag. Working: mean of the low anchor 53.1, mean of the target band 51.5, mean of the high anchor 54.3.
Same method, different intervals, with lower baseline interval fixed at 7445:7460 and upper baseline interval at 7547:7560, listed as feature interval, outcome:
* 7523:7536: 0.03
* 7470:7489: -0.09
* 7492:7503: -0.06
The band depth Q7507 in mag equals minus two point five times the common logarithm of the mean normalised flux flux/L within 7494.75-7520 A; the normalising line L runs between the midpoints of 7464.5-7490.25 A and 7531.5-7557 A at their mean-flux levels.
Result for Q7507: -0.03 mag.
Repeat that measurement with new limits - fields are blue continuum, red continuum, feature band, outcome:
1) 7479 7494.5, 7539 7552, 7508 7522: -0.04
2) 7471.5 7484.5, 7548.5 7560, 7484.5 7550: 0.00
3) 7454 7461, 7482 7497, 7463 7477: -0.03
